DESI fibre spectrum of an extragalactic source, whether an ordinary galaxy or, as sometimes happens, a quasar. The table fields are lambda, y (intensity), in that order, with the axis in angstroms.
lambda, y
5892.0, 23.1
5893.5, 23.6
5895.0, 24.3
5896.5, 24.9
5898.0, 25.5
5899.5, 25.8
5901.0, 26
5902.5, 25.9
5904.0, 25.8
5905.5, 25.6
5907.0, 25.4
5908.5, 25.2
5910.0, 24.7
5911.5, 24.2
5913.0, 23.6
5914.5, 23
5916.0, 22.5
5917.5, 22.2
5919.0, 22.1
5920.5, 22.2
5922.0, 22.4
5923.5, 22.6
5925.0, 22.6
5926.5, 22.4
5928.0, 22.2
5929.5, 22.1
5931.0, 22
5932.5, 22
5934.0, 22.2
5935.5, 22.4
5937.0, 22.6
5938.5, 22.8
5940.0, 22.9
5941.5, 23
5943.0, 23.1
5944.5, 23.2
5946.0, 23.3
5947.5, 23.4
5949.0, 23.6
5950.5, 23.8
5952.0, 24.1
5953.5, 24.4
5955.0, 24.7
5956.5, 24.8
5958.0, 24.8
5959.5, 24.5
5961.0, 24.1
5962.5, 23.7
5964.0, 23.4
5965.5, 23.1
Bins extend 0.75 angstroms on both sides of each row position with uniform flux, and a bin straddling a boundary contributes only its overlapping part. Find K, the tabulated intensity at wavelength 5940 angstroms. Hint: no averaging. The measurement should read 22.9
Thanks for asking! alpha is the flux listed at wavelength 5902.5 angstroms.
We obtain 25.9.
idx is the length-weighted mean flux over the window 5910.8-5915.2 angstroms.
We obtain 23.6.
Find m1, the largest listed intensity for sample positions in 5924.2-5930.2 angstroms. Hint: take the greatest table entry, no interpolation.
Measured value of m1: 22.6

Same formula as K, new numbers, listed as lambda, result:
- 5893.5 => 23.6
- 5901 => 26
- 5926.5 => 22.4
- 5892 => 23.1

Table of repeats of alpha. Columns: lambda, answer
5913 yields 23.6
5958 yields 24.8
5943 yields 23.1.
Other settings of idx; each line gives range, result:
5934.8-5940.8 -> 22.7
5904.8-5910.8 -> 25.2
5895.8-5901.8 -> 25.6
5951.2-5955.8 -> 24.4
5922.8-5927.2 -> 22.5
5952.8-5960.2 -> 24.6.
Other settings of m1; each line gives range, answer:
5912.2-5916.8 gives 23.6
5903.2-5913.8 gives 25.8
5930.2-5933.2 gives 22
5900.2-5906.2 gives 26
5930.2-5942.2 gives 23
